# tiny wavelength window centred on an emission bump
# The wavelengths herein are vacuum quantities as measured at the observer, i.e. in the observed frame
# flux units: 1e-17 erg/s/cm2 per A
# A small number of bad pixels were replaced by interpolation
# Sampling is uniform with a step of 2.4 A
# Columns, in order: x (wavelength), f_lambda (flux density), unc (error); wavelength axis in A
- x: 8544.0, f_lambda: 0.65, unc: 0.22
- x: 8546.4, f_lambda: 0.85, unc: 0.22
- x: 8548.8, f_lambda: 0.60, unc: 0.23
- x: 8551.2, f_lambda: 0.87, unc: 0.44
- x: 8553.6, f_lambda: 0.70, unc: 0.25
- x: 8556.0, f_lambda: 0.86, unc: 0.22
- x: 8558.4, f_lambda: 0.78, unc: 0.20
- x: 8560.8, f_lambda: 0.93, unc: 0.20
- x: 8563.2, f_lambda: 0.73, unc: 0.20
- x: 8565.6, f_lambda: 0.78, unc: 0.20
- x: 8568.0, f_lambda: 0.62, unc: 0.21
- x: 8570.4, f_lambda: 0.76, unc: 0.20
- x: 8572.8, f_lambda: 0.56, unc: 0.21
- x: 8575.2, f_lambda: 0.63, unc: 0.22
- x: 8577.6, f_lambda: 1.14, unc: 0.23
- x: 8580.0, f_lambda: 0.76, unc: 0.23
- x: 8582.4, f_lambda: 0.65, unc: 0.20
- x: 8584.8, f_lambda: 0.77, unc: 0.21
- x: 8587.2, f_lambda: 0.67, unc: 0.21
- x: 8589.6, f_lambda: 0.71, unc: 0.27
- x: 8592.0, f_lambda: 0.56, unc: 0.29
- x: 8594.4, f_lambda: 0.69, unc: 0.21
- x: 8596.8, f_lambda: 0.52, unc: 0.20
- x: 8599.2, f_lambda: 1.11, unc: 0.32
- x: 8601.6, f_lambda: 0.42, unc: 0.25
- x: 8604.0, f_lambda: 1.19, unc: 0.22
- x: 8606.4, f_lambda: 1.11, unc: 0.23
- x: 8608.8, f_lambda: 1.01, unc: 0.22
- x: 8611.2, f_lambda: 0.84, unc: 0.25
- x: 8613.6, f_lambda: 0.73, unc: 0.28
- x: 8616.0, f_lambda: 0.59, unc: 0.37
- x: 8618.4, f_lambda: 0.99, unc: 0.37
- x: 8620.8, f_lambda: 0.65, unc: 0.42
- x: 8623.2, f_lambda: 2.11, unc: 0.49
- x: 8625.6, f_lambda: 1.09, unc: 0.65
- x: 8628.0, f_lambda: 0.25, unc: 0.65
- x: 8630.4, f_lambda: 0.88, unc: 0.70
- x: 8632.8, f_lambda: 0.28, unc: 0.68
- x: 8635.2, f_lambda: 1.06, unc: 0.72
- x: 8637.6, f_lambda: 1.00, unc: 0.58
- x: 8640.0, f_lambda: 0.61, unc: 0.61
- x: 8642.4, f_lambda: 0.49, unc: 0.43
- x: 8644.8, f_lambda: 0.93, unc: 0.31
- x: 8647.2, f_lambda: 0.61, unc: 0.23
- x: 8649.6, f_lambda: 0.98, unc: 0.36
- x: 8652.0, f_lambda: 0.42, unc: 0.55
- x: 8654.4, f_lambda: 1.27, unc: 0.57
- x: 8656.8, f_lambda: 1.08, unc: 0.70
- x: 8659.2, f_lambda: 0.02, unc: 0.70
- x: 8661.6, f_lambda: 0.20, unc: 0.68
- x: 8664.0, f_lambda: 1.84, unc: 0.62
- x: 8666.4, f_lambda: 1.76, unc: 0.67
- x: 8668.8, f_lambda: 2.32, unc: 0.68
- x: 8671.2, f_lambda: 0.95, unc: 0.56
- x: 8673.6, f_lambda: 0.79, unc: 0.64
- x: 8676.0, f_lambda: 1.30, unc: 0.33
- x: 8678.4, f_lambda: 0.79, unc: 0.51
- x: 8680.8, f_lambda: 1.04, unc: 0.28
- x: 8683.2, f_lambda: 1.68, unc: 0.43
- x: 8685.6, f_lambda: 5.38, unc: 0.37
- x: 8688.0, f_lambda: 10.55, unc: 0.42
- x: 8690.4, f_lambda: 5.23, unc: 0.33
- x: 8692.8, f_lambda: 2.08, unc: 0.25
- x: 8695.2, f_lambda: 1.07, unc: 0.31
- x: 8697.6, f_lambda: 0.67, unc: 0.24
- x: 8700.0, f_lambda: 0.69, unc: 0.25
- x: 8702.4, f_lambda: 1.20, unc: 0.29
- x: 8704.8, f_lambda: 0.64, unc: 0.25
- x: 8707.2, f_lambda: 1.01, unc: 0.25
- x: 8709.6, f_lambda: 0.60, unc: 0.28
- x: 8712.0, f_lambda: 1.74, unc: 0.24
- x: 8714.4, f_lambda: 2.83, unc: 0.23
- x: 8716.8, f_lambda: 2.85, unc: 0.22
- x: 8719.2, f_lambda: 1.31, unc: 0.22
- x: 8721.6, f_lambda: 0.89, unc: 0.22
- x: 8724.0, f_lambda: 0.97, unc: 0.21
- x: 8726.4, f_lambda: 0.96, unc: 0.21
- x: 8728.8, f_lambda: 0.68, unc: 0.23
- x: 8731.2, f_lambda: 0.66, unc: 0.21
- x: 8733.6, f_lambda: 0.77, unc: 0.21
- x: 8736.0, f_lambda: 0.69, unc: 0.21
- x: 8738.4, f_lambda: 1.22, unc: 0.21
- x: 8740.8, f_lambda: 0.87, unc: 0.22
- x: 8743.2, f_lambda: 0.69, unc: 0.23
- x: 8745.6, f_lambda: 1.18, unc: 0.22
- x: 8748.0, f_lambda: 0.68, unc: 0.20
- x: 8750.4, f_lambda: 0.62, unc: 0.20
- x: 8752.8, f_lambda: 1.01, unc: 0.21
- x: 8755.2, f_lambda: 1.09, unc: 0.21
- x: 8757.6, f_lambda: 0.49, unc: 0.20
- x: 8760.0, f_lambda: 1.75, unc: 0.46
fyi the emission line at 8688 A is H-alpha 6563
